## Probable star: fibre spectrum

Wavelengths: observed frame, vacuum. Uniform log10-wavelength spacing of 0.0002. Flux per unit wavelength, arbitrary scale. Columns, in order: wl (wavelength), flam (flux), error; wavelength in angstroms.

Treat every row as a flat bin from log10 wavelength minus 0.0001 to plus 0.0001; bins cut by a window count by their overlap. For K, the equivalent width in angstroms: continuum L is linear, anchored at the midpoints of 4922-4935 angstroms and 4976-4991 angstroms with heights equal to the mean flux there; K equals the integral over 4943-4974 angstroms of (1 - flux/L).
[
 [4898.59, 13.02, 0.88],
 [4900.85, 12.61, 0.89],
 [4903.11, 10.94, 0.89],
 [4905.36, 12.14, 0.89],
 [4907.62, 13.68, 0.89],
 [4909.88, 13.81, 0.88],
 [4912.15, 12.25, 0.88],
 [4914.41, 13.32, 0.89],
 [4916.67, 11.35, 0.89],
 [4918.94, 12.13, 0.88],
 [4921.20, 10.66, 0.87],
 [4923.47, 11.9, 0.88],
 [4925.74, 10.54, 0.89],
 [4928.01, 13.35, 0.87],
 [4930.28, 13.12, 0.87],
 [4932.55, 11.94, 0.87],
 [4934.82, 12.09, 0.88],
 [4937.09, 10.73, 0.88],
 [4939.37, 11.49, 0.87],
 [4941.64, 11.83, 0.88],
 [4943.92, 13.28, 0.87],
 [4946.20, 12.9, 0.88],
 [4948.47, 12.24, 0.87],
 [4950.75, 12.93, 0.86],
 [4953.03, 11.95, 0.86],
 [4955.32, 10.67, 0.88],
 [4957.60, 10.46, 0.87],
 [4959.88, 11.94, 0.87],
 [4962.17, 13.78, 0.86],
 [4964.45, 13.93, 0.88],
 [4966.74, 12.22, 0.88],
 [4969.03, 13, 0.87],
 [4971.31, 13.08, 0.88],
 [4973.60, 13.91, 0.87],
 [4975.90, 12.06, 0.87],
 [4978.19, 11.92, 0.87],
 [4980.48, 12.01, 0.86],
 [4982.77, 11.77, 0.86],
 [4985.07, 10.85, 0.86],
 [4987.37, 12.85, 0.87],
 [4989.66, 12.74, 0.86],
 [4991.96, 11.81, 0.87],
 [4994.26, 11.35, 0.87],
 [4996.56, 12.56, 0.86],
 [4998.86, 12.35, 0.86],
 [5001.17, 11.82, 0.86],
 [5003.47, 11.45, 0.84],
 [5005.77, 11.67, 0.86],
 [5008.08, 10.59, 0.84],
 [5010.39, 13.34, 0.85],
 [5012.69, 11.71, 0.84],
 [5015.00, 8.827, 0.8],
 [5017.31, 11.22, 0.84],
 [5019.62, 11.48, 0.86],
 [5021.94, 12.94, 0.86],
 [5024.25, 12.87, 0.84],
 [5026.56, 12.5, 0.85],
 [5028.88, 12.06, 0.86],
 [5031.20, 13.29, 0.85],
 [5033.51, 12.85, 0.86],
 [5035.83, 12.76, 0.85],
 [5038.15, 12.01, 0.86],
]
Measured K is -1.2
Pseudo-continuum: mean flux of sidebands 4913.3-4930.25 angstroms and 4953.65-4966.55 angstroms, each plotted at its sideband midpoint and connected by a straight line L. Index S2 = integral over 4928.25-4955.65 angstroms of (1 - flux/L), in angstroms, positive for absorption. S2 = -0.3 angstroms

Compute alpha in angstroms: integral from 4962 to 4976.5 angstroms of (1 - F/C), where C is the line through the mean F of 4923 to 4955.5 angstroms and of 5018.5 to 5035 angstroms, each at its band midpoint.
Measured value -1.0 angstroms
